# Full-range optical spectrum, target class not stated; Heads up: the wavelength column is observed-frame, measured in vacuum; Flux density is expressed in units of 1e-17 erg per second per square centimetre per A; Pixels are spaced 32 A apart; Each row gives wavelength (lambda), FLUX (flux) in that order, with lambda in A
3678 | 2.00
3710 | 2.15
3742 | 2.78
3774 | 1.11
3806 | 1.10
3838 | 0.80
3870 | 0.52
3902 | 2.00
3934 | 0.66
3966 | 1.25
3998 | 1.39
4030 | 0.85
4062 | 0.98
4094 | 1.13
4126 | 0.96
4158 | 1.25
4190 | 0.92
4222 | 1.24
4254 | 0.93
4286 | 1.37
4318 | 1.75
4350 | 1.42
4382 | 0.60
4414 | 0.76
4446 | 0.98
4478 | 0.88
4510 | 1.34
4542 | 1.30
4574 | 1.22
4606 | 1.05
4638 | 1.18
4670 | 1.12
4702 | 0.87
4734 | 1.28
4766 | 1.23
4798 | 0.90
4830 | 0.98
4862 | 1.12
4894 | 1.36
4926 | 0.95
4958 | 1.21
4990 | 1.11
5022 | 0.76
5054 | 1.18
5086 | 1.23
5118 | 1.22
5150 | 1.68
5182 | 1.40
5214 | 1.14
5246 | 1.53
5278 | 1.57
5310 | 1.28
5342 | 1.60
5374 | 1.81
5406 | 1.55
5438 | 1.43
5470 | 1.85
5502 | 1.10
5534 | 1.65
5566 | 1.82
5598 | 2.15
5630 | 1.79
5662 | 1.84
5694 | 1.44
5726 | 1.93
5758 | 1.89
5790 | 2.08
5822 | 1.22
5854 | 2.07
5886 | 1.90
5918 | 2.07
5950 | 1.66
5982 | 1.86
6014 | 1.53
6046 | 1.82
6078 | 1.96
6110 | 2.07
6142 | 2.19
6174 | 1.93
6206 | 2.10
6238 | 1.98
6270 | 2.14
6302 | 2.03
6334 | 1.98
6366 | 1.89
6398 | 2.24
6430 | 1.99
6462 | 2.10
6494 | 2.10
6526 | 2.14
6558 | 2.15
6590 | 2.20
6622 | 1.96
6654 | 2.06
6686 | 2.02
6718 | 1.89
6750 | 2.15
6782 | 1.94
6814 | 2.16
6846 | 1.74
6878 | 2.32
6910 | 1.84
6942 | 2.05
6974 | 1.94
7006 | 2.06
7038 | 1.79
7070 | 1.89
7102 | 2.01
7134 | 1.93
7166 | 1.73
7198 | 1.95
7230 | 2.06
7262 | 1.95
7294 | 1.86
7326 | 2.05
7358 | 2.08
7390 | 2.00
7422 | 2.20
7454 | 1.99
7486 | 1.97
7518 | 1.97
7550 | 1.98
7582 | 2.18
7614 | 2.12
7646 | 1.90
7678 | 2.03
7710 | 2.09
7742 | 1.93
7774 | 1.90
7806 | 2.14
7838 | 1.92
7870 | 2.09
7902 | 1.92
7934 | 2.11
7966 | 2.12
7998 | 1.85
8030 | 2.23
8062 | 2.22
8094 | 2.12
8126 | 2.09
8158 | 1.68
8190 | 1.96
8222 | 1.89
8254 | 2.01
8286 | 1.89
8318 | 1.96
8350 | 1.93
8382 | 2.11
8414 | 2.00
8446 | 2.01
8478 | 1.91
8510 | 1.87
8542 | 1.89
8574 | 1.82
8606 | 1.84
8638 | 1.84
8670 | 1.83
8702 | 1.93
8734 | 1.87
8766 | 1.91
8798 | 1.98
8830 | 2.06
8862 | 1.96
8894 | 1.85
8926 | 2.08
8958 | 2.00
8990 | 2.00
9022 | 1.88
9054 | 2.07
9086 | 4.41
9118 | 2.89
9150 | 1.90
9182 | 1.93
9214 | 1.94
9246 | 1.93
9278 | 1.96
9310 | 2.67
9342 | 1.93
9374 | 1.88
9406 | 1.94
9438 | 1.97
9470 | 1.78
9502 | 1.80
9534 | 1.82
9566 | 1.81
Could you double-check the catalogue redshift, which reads 0.39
